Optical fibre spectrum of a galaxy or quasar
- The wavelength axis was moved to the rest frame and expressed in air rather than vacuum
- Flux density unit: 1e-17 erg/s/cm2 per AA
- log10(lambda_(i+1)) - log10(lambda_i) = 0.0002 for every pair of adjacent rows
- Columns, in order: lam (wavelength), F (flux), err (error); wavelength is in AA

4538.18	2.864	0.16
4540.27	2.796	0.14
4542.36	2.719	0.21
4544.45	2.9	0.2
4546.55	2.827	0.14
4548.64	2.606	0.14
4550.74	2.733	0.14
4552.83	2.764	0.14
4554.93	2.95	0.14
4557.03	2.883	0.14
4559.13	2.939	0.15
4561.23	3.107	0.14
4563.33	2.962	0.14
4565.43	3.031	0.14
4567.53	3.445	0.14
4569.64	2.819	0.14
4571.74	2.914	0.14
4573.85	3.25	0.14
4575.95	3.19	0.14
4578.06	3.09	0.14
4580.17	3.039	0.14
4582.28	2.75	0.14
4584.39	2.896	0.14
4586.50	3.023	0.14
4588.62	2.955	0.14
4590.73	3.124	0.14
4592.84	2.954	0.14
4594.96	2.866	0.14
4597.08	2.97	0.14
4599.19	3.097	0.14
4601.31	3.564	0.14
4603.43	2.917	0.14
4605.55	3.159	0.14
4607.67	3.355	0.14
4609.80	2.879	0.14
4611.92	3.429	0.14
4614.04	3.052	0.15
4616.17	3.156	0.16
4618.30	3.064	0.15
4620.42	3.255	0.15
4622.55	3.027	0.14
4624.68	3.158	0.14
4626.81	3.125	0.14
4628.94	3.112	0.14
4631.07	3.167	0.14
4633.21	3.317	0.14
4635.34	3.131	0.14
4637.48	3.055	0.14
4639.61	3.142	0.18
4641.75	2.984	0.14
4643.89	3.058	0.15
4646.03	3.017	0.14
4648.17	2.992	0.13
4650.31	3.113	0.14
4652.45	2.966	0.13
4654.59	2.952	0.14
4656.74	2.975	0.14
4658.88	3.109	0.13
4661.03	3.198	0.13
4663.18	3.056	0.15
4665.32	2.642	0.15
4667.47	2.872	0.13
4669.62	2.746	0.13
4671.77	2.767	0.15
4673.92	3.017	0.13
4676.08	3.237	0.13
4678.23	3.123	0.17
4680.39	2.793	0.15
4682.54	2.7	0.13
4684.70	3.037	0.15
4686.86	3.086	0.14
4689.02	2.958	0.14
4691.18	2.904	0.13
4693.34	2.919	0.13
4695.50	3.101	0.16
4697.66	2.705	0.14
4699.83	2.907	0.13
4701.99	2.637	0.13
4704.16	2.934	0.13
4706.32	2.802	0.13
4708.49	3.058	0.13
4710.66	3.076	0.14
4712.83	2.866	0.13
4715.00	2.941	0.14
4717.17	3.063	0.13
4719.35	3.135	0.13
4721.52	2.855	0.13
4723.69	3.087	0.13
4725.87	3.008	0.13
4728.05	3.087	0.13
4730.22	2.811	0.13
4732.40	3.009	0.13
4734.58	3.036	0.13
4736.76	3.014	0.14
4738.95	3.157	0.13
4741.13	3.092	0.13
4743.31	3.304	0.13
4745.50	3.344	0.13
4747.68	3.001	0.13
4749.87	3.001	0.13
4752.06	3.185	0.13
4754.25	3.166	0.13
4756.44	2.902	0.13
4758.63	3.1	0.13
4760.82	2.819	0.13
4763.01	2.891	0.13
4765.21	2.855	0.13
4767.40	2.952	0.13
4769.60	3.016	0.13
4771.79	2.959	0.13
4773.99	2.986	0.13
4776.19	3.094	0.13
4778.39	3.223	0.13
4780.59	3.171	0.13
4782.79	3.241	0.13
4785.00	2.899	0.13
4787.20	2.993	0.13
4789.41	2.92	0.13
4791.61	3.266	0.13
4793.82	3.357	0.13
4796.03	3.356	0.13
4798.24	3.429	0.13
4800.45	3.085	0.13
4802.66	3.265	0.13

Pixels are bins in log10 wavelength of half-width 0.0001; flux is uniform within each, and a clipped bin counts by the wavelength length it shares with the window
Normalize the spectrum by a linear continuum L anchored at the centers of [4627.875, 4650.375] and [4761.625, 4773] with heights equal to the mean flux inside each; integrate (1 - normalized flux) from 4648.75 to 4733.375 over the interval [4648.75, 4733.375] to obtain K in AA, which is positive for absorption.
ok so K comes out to 2.10 AA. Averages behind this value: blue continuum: 3.1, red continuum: 2.93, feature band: 2.96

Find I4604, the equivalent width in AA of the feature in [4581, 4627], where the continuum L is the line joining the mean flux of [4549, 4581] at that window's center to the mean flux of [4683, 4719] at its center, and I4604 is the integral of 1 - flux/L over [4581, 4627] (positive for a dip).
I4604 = -1.5 AA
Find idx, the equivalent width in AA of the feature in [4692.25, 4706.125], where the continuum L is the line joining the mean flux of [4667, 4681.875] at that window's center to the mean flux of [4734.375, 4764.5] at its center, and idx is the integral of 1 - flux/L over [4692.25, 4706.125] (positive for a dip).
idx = 0.54 AA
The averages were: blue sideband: 2.93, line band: 2.86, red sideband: 3.07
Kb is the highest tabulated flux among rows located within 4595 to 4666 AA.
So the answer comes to 3.564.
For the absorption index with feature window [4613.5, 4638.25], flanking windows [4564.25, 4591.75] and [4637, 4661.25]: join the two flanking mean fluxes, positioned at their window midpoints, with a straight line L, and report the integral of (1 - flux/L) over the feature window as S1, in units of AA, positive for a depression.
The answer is -0.8 AA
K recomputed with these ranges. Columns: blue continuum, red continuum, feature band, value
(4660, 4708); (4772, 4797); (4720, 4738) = 0.11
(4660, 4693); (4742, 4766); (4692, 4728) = 0.52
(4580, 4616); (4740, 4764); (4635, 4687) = 1.38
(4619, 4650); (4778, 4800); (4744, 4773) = 1.36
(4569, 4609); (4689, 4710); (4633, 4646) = -0.50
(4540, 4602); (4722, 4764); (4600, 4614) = -1.01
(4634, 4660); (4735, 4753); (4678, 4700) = 1.13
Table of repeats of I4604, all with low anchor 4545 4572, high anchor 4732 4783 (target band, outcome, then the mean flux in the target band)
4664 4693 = 0.87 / 2.92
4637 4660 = -0.37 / 3.03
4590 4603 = -0.61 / 3.09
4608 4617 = -0.57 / 3.15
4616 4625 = -0.49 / 3.13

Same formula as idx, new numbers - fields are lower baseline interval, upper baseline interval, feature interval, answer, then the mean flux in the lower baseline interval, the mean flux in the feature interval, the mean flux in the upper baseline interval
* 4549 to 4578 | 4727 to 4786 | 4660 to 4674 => 0.6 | 2.99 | 2.89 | 3.05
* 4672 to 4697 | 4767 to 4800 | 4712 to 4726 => 0.2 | 2.98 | 2.99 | 3.13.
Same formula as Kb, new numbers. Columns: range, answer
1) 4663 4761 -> 3.344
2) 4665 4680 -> 3.237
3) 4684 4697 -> 3.101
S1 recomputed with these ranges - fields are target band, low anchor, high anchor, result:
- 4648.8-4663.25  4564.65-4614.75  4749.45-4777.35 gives -0.03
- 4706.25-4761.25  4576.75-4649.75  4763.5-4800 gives 0.99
